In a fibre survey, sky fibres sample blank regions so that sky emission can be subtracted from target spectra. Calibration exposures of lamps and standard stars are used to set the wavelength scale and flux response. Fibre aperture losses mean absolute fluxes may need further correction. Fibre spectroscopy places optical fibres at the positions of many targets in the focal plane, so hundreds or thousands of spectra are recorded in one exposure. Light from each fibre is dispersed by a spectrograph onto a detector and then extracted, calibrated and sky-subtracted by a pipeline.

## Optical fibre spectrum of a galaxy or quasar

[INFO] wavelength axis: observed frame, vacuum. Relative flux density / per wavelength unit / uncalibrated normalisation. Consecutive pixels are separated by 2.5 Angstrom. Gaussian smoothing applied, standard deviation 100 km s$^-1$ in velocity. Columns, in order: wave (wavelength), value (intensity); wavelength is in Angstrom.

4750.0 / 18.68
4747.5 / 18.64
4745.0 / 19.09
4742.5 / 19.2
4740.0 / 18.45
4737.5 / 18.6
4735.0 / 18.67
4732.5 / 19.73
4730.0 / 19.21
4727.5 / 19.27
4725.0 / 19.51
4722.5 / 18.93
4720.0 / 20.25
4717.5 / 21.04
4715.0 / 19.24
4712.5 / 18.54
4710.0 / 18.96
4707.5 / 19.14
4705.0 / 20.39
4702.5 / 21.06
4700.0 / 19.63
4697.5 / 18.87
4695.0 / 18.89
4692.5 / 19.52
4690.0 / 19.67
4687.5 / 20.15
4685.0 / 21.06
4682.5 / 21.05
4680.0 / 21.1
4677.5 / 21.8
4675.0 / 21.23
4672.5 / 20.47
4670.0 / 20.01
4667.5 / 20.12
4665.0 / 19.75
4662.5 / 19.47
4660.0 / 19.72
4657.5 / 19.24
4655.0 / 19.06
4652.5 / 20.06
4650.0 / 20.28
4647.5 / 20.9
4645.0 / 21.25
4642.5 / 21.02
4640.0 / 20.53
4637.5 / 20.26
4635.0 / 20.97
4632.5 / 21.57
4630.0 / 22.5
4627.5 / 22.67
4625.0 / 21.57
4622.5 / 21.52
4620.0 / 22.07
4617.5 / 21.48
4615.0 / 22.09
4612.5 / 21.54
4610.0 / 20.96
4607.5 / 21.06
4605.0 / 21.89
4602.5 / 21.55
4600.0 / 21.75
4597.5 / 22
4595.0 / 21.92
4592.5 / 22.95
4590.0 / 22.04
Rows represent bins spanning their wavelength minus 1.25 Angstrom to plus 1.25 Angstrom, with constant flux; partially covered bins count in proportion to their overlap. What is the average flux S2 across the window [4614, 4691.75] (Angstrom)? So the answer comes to 20.8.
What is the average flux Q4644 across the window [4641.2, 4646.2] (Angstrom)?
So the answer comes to 21.1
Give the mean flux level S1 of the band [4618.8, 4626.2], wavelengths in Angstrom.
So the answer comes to 21.7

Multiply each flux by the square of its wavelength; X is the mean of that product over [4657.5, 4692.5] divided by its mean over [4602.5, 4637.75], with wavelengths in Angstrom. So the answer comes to 0.96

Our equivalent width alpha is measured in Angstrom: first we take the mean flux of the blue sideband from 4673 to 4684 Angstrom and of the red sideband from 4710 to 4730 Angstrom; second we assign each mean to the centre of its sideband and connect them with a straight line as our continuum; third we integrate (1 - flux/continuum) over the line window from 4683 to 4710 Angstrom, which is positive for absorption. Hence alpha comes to 0.85 Angstrom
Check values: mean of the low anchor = 21.2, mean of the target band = 19.8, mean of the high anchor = 19.5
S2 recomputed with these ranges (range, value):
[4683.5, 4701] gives 19.7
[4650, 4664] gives 19.6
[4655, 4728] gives 19.9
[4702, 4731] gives 19.6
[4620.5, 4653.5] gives 21.2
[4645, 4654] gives 20.5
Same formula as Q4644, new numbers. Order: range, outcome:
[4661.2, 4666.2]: 19.6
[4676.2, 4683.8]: 21.3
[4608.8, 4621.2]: 21.6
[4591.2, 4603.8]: 22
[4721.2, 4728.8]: 19.2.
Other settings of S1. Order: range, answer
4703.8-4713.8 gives 19.3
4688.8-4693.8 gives 19.6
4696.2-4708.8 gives 19.8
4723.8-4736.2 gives 19.3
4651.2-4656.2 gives 19.6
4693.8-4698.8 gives 18.9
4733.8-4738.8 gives 18.6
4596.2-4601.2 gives 21.9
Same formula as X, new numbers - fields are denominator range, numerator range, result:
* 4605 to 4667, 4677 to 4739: 0.97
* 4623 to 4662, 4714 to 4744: 0.97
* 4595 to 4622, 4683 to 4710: 0.95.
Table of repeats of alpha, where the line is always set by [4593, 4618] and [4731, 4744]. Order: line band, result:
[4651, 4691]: 0.1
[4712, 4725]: -0.2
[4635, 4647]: 0.1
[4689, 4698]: 0.3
